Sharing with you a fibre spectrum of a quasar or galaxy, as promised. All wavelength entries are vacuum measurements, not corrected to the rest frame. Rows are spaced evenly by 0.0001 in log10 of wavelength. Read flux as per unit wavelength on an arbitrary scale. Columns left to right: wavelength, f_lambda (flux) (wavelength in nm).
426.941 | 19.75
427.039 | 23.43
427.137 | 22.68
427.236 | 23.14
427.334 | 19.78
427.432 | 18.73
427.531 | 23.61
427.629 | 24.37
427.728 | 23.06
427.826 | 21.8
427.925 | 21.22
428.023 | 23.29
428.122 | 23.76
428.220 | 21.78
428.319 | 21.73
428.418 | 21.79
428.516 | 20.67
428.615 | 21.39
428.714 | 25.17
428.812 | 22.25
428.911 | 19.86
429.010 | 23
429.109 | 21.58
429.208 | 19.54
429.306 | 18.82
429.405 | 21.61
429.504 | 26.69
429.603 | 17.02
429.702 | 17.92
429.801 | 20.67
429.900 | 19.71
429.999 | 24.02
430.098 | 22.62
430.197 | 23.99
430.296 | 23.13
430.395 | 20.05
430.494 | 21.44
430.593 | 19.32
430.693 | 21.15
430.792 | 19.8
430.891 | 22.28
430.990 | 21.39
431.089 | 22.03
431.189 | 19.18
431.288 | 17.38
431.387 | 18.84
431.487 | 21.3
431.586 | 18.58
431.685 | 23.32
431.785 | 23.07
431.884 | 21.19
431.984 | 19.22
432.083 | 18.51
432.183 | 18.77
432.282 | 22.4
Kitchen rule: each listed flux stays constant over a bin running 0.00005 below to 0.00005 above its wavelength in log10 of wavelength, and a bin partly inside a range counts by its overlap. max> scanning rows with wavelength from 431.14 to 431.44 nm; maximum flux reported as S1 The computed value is 19.18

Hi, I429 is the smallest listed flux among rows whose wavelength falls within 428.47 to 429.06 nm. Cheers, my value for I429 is 19.86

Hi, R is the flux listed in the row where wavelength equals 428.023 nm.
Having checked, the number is 23.29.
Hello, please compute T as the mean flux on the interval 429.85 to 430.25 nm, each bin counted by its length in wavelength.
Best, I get 22.6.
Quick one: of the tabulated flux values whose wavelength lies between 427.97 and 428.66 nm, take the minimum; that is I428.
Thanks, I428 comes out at 20.67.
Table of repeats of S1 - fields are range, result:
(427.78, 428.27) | 23.76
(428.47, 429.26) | 25.17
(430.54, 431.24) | 22.28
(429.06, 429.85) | 26.69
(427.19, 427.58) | 23.61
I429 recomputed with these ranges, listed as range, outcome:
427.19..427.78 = 18.73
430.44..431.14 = 19.32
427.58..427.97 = 21.22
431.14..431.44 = 17.38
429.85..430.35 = 19.71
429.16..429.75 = 17.02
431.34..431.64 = 18.58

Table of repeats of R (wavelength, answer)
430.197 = 23.99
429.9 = 19.71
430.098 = 22.62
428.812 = 22.25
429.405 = 21.61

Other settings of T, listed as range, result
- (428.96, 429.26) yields 21.4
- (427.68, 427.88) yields 22.4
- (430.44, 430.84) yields 20.4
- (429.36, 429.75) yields 20.8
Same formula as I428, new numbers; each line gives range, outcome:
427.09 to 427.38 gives 19.78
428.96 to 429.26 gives 19.54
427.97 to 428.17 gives 23.29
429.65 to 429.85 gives 17.92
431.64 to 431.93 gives 21.19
